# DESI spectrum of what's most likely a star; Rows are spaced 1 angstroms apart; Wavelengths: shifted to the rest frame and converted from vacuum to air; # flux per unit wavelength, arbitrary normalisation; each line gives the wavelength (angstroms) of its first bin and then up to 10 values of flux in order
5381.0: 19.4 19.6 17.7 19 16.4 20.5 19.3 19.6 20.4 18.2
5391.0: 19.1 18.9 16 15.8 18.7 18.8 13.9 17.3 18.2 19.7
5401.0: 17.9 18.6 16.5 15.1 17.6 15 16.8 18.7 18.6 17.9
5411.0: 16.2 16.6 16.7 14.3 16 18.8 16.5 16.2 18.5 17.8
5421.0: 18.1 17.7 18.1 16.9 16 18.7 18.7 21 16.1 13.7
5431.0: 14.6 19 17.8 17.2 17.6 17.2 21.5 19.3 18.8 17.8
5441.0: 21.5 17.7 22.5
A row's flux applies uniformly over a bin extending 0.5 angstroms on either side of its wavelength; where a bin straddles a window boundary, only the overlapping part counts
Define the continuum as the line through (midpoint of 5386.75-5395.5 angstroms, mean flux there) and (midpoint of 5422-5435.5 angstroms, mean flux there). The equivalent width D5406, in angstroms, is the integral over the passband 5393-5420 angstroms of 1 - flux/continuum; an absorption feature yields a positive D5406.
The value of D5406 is 1.3 angstroms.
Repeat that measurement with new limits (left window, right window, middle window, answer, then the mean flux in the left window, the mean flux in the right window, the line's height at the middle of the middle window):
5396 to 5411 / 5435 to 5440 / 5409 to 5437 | 1.4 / 17.3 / 18.9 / 18.2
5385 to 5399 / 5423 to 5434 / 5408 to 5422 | 0.3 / 18.1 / 17.3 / 17.6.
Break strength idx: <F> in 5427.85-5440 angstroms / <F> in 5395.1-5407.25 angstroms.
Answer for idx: 1.03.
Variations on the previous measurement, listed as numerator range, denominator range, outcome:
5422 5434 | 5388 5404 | 0.97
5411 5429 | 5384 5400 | 0.96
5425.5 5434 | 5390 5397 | 0.99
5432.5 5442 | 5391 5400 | 1.07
